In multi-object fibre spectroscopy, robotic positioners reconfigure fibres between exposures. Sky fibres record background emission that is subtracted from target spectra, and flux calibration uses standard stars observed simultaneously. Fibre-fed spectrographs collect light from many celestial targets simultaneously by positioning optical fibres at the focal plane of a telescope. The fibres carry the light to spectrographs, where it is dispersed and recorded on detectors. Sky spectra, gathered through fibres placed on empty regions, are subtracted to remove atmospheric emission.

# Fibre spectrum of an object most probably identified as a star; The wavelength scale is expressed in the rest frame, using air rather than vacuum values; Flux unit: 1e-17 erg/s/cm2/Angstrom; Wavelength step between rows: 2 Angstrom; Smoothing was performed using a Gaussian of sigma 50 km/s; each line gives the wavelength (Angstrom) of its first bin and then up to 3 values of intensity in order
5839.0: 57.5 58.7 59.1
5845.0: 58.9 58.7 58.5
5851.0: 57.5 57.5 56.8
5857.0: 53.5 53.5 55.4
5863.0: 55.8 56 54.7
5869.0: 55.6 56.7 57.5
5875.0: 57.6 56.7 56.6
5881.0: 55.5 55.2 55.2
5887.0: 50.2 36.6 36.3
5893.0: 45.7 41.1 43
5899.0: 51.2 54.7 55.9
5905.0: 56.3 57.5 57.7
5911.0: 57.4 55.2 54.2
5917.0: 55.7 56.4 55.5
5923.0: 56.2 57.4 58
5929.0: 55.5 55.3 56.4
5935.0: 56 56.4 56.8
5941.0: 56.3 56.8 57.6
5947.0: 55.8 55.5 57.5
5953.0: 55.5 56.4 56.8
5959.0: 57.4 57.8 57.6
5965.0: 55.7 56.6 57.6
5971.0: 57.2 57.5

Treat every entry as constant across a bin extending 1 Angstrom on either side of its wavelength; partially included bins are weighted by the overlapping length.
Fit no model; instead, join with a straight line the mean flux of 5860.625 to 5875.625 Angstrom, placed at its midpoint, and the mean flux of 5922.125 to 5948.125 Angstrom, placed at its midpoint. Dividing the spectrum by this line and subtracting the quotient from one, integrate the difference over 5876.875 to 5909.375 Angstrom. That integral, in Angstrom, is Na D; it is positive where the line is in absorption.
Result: 3.3 Angstrom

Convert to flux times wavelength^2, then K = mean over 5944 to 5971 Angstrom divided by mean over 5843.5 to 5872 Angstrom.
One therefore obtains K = 1.04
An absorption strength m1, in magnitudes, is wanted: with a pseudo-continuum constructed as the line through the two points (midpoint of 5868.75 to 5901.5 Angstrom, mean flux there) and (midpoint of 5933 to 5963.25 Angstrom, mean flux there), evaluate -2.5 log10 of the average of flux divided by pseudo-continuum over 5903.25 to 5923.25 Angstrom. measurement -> -0.056 mag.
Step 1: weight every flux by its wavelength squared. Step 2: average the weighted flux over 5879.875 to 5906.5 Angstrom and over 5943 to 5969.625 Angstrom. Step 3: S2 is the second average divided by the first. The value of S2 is 1.18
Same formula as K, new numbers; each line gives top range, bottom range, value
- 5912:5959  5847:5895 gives 1.07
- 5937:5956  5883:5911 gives 1.15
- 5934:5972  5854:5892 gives 1.09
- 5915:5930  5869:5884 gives 1.01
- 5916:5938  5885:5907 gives 1.19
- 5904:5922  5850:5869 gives 1.03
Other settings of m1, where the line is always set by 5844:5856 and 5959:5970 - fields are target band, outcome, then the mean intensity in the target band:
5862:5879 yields 0.03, 56.3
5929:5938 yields 0.03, 56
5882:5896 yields 0.25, 45.8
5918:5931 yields 0.02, 56.4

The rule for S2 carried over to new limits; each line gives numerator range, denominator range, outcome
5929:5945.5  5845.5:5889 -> 1.04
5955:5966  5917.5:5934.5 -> 1.02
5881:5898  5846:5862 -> 0.83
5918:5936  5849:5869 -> 1.03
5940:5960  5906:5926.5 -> 1.02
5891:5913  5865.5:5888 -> 0.93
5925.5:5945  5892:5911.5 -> 1.10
